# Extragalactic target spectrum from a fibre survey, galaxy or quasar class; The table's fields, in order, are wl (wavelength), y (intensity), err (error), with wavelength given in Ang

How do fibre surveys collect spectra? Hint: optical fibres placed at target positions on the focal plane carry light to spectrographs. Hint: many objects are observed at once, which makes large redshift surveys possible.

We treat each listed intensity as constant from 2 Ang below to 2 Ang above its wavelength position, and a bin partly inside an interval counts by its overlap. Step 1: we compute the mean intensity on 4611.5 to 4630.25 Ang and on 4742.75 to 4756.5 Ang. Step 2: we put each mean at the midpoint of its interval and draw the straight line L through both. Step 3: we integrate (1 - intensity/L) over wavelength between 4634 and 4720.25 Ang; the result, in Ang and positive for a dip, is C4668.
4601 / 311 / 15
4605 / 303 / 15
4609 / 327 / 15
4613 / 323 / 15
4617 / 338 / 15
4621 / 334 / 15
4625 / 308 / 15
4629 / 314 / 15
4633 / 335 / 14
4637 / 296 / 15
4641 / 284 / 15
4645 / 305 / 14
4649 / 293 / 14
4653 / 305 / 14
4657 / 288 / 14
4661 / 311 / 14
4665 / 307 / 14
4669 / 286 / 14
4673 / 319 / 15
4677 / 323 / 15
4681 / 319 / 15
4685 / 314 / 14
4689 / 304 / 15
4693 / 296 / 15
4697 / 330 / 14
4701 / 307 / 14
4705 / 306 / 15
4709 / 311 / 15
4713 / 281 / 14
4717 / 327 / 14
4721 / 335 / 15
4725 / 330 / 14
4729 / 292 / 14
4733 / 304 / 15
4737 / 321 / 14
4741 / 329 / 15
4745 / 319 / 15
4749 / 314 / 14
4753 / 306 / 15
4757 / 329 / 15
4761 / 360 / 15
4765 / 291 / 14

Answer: 3.7 Ang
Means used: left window 324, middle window 306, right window 315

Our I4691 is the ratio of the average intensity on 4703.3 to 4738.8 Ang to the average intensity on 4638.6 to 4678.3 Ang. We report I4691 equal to 1.0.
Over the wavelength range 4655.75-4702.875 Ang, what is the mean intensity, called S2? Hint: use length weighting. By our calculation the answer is 309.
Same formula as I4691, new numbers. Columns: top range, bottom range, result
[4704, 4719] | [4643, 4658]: 1.03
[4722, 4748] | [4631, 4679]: 1.04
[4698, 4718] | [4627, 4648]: 1.00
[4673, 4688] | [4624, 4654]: 1.04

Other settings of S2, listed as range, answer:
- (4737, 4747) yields 323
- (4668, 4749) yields 313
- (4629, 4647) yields 306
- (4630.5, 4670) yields 302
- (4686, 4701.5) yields 310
